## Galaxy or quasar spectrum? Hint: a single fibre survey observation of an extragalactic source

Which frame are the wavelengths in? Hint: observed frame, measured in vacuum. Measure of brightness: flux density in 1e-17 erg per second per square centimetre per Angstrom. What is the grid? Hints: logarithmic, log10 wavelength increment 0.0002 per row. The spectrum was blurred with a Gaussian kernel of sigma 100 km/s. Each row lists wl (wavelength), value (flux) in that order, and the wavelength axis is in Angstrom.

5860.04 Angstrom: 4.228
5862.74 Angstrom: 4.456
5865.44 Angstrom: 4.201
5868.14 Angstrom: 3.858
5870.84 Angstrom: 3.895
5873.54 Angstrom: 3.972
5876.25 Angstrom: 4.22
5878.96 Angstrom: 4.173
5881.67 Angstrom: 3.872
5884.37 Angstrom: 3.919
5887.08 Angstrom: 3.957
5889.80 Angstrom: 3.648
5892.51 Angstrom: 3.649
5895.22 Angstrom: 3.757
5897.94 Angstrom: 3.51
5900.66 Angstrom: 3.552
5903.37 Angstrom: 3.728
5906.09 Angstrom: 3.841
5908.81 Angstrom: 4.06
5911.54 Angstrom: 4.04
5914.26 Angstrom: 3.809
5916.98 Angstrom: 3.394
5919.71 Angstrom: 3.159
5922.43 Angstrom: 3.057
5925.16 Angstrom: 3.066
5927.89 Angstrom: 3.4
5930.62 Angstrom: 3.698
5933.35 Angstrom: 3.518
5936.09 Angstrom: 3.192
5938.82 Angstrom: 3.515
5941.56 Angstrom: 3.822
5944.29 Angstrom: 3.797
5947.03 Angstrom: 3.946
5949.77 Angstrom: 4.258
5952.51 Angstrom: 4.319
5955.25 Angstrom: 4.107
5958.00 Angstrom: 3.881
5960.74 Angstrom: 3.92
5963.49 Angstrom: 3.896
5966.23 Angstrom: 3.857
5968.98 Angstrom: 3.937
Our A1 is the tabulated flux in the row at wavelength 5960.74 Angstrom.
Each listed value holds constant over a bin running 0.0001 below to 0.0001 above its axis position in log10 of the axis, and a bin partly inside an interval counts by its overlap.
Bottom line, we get 3.92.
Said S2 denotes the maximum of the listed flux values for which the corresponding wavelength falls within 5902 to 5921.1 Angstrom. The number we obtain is 4.06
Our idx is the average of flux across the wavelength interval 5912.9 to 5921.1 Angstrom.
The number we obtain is 3.46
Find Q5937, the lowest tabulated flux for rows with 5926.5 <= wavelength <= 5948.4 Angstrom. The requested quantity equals 3.192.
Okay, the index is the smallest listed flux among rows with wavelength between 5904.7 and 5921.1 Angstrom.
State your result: 3.159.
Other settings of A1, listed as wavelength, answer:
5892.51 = 3.649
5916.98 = 3.394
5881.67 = 3.872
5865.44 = 4.201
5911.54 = 4.04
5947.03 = 3.946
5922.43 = 3.057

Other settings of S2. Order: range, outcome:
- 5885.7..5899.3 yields 3.957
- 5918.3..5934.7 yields 3.698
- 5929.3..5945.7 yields 3.822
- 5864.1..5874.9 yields 4.201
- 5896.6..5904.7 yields 3.728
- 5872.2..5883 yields 4.22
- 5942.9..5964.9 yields 4.319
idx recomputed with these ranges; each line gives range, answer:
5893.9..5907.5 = 3.68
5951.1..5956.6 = 4.22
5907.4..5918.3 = 3.83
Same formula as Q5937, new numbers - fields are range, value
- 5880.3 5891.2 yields 3.648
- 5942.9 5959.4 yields 3.797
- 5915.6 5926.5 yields 3.057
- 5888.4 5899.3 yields 3.51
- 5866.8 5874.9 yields 3.858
